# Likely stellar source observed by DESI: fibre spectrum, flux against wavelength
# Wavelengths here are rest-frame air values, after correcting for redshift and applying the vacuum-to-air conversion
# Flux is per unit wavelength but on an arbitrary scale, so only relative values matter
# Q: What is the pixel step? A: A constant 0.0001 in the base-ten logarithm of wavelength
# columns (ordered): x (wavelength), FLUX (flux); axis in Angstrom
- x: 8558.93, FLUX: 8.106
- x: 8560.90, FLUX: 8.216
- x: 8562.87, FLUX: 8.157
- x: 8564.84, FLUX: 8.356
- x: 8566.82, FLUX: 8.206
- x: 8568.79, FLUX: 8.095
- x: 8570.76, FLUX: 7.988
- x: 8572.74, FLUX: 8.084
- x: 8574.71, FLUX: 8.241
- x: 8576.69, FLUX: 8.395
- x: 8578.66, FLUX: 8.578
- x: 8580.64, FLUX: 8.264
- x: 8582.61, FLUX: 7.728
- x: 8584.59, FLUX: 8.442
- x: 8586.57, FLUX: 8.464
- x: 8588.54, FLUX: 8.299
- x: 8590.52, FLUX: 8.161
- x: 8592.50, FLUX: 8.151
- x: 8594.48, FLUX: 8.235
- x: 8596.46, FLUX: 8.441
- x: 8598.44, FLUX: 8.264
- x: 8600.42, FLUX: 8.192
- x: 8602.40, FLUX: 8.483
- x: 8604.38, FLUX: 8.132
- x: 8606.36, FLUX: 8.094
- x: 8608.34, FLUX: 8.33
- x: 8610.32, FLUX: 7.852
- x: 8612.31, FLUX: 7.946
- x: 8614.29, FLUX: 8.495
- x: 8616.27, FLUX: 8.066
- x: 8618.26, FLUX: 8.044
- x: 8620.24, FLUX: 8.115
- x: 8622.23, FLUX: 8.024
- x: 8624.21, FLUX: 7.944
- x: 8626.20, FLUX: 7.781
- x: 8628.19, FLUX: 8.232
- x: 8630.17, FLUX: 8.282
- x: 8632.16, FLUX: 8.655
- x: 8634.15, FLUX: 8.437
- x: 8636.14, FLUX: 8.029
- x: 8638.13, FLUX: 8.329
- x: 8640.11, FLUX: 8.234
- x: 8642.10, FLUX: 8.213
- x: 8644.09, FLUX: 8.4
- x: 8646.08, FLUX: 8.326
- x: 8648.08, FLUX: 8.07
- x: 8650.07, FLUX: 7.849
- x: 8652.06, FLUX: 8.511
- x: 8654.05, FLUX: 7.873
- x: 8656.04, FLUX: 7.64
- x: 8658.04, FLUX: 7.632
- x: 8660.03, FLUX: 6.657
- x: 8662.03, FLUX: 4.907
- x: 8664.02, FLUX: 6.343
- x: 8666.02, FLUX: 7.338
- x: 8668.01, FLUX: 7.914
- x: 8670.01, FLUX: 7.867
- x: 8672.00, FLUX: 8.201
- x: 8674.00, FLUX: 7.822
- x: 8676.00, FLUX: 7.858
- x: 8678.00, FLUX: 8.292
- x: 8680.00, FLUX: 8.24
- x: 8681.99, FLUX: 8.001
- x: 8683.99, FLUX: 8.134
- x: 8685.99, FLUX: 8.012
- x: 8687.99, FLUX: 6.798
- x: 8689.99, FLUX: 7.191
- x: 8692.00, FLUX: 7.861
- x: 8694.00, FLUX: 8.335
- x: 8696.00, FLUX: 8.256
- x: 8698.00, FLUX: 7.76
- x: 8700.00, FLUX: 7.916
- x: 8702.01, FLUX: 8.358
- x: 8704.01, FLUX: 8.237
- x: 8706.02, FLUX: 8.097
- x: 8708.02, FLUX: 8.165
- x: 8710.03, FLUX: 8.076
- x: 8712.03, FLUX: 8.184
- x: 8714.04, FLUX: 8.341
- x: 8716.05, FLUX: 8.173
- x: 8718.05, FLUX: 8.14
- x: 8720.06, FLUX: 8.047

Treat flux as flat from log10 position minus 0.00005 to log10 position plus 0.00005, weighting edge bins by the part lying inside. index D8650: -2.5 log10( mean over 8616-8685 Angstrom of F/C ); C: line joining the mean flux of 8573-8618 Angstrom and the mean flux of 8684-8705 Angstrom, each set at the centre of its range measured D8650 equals 0.02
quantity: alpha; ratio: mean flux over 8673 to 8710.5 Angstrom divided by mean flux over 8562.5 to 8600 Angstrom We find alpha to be 1.0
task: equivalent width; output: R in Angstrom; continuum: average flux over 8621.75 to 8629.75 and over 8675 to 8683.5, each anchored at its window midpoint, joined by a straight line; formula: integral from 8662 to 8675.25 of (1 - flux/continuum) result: 1.2 Angstrom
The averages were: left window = 8.02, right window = 8.1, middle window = 7.38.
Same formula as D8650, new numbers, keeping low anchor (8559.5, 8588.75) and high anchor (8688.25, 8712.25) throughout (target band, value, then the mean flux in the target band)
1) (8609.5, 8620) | 0.01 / 8.09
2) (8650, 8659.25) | 0.03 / 7.88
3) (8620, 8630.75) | 0.01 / 8.05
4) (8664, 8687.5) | 0.02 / 7.88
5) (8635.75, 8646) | -0.02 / 8.27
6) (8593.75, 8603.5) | -0.02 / 8.32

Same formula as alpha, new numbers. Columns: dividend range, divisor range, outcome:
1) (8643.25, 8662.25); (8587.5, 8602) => 0.93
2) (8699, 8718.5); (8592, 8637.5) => 1.00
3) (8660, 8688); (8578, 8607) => 0.91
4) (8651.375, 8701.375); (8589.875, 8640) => 0.93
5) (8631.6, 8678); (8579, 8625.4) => 0.95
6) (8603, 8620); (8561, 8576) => 1.00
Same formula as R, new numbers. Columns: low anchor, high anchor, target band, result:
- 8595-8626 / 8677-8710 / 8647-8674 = 2.0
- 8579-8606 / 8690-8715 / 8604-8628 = 0.4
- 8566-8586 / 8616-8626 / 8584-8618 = -0.6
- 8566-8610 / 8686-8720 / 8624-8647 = -0.3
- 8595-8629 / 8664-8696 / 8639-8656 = -0.4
